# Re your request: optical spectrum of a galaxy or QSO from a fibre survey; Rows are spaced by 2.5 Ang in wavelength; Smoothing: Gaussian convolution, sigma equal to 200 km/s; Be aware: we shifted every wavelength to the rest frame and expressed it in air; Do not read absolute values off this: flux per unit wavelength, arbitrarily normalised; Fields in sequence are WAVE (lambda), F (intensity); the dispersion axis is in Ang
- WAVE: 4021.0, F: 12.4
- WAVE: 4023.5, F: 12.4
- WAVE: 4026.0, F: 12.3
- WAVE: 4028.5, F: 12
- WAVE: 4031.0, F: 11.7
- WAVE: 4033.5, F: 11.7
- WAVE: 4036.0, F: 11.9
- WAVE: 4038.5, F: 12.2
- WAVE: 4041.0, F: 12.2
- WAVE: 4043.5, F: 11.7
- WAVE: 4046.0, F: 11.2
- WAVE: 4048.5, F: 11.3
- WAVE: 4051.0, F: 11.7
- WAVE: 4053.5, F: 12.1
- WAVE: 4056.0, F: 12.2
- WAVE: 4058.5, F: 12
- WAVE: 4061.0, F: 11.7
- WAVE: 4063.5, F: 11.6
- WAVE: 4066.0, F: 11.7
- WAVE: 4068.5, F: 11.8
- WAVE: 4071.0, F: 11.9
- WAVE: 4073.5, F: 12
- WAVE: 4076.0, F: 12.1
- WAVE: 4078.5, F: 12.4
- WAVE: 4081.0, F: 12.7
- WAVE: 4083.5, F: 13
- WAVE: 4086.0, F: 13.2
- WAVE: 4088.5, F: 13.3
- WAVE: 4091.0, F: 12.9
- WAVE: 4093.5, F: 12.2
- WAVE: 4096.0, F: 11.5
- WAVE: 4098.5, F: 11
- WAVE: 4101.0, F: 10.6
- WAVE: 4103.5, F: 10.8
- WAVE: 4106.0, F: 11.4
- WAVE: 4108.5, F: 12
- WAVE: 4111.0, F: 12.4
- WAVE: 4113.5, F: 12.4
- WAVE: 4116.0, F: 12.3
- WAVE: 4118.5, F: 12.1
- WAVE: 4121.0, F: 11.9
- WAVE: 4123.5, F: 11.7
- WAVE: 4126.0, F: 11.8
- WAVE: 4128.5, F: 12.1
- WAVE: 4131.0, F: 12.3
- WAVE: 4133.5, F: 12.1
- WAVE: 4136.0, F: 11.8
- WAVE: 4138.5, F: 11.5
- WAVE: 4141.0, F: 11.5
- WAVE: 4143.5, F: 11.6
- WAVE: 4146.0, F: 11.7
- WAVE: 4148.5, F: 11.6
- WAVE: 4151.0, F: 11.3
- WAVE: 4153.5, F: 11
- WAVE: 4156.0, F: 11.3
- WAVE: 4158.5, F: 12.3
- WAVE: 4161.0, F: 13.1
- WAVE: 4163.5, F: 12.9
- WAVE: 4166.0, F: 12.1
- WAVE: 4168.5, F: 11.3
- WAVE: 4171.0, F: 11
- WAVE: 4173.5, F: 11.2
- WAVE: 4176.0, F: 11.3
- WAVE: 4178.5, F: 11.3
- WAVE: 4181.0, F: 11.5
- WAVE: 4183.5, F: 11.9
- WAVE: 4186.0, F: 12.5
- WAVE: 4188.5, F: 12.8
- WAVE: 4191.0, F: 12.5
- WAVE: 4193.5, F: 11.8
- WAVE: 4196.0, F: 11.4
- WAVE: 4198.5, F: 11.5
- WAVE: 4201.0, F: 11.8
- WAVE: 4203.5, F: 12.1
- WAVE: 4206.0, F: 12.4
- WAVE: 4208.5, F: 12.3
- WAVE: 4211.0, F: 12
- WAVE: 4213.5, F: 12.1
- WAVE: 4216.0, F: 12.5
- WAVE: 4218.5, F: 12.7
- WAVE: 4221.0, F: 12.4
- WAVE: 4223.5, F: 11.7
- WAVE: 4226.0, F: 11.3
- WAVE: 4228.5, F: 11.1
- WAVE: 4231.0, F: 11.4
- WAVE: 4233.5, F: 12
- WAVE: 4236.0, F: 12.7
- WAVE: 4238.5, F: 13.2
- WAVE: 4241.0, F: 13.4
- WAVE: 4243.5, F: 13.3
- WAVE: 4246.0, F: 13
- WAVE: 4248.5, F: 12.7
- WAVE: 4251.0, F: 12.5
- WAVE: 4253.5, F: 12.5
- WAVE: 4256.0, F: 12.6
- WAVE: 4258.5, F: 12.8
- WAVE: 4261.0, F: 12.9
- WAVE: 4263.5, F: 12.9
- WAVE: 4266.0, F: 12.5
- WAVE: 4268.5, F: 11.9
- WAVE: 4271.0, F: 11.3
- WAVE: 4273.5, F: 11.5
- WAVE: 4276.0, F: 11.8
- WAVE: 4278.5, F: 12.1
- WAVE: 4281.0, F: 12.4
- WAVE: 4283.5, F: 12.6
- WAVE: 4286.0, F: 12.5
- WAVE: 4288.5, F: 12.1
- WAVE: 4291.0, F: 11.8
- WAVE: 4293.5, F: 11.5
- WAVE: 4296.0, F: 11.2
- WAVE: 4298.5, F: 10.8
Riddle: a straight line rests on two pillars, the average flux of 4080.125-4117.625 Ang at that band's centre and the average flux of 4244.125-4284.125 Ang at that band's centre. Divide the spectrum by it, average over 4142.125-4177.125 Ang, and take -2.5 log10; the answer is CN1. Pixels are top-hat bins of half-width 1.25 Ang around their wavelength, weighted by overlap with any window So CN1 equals 0.05 mag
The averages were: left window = 12.1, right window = 12.4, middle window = 11.7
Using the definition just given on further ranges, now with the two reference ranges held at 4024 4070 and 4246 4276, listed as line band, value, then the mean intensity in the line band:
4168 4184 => 0.08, 11.3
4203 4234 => 0.02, 12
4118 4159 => 0.03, 11.7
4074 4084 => -0.05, 12.5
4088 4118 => 0.01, 11.9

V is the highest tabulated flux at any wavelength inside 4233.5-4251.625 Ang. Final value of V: 13.4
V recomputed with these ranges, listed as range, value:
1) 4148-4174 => 13.1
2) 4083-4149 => 13.3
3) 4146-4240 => 13.2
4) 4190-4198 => 12.5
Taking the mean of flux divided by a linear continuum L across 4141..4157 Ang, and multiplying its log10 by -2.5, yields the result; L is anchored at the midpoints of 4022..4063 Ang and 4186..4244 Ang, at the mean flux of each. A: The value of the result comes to 0.06 mag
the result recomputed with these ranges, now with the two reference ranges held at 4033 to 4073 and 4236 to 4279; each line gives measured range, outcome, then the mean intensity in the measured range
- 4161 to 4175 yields 0.04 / 11.8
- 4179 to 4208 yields 0.03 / 12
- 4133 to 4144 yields 0.04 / 11.7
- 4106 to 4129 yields 0.00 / 12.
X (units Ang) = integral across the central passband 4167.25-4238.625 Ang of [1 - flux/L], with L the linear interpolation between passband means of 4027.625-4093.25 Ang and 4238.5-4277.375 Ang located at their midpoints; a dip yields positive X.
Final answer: 2.9 Ang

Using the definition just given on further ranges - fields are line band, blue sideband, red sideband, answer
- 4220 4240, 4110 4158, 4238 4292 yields 0.5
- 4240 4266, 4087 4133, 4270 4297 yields -2.0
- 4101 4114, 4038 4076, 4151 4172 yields 0.2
